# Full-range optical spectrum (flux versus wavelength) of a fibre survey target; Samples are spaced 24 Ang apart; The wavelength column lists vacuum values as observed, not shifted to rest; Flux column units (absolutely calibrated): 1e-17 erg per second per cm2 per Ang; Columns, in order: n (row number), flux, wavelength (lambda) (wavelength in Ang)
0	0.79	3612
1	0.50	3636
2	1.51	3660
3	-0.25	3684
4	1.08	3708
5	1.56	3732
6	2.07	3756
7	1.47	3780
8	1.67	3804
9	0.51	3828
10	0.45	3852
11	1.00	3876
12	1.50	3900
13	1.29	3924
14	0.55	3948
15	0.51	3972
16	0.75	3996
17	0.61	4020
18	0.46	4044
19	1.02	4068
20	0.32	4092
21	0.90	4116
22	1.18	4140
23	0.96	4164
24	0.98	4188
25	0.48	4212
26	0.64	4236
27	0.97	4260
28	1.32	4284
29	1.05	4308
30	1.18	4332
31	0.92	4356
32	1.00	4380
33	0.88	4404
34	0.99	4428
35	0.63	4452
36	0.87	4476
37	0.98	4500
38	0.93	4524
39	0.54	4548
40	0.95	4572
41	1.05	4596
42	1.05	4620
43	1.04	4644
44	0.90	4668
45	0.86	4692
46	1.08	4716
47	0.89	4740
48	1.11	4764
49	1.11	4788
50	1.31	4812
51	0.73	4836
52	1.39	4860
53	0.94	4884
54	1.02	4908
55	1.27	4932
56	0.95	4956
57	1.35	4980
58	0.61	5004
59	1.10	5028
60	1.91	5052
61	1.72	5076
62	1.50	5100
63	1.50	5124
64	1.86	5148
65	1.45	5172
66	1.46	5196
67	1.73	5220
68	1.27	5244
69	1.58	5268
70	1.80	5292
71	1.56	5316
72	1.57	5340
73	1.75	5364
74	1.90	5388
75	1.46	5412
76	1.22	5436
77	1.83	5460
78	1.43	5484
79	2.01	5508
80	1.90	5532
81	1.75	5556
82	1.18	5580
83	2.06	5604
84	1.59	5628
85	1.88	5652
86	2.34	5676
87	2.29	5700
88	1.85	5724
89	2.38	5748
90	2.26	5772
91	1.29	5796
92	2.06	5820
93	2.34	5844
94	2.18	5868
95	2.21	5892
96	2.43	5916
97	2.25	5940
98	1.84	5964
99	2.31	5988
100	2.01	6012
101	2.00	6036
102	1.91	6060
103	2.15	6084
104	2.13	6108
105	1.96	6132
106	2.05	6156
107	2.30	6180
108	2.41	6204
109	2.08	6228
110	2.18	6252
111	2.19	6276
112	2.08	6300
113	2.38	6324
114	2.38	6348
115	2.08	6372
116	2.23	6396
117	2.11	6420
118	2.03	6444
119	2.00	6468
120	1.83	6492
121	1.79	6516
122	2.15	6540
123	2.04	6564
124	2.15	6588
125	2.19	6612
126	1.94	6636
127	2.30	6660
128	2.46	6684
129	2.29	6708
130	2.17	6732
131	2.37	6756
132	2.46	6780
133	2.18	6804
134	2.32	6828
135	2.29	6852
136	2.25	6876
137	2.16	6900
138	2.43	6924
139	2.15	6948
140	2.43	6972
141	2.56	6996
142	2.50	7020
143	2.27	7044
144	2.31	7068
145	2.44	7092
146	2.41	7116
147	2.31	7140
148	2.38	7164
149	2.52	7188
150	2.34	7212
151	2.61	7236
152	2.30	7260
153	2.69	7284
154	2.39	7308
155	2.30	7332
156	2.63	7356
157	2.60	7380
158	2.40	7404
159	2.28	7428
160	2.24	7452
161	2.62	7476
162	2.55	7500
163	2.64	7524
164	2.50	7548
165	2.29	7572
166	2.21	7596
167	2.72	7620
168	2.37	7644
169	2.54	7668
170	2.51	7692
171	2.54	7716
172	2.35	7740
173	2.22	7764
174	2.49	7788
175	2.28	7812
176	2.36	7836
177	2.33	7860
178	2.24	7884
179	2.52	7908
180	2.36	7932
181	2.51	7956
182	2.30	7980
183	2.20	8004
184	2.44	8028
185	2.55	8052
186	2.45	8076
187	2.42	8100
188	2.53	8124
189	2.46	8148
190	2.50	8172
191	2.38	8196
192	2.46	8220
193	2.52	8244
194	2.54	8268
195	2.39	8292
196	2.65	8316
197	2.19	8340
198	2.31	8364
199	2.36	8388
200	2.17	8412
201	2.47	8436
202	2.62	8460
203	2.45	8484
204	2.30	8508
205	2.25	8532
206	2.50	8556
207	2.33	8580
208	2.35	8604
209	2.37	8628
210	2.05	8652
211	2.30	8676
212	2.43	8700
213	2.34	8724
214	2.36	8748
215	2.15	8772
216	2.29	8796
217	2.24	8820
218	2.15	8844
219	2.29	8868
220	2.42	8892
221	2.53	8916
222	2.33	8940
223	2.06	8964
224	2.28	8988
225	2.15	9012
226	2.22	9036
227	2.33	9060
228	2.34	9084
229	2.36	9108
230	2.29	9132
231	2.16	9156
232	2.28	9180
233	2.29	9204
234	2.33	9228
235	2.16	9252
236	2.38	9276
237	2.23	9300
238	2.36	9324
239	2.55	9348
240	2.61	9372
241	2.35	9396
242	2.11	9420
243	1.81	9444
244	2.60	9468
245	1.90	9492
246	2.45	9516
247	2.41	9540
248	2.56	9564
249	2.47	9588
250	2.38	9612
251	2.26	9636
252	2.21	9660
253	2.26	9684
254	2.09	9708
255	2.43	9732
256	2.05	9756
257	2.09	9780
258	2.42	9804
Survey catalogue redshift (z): 0.262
